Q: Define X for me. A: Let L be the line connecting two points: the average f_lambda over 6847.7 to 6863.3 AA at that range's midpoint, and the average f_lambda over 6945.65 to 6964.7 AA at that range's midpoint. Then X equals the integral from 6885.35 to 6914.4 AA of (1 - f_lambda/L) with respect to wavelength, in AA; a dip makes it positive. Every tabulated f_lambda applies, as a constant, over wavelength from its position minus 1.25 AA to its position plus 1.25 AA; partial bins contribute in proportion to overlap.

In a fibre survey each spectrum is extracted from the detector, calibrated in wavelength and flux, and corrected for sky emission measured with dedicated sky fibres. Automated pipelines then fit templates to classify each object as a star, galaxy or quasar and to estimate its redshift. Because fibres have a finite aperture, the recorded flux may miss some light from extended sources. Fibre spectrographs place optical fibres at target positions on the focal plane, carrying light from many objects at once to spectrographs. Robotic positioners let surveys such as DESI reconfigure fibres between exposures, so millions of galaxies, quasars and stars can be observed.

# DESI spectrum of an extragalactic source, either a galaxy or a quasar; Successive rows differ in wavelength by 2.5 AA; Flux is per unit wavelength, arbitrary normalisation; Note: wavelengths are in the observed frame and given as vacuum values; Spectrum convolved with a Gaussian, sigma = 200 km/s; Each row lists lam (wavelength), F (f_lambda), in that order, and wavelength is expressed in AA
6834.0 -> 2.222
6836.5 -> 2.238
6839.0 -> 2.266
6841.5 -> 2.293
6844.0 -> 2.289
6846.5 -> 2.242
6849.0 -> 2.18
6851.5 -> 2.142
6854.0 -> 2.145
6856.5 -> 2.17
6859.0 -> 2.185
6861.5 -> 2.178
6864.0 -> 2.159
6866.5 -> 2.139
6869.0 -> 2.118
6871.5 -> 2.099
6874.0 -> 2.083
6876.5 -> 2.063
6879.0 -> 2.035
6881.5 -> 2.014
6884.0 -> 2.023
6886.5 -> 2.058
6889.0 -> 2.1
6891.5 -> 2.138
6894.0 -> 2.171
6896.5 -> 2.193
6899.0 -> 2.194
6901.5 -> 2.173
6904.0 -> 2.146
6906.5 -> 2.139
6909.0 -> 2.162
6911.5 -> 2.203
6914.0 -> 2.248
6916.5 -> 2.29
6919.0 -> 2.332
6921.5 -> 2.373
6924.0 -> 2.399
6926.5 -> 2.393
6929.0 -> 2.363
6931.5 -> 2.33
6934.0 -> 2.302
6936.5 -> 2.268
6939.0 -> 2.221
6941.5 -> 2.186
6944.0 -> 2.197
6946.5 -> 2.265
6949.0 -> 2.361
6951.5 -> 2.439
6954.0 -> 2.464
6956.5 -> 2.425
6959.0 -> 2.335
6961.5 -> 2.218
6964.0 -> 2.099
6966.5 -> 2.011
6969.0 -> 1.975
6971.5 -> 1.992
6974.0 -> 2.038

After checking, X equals 1.1 AA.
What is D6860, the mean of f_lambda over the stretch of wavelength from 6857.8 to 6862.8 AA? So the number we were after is 2.18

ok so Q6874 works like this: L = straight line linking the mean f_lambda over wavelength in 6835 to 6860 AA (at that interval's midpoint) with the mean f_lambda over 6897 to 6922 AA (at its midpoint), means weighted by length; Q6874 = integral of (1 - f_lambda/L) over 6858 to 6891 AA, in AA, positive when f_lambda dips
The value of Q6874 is 1.8 AA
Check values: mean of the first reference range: 2.22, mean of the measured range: 2.1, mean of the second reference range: 2.22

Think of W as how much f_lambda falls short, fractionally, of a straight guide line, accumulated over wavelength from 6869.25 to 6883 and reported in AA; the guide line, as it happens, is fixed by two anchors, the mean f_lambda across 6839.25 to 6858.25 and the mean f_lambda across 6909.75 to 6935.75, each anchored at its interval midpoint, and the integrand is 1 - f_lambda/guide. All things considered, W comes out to 1.2 AA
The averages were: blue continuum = 2.21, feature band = 2.06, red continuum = 2.32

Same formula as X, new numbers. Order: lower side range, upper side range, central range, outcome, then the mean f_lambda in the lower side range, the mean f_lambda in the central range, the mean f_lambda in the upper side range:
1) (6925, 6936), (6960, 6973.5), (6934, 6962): -1.3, 2.34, 2.31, 2.06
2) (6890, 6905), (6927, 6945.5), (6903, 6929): -0.7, 2.17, 2.27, 2.27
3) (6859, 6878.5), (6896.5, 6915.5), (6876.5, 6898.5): 0.6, 2.12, 2.09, 2.18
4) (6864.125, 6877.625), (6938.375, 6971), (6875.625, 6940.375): -1.2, 2.11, 2.21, 2.24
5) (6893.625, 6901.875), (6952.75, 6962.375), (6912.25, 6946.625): -0.3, 2.19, 2.3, 2.37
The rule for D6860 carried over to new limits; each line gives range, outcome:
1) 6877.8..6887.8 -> 2.03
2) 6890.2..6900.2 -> 2.17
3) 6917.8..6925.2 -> 2.37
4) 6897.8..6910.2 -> 2.16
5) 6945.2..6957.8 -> 2.39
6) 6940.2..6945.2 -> 2.19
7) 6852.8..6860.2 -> 2.17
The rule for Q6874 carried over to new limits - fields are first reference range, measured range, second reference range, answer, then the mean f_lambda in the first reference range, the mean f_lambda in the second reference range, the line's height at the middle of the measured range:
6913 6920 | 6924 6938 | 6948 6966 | -0.2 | 2.29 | 2.32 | 2.3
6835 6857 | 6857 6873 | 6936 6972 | 0.5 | 2.22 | 2.23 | 2.22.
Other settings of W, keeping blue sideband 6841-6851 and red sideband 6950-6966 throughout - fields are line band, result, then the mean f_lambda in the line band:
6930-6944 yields 0.3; 2.26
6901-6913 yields 0.6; 2.17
